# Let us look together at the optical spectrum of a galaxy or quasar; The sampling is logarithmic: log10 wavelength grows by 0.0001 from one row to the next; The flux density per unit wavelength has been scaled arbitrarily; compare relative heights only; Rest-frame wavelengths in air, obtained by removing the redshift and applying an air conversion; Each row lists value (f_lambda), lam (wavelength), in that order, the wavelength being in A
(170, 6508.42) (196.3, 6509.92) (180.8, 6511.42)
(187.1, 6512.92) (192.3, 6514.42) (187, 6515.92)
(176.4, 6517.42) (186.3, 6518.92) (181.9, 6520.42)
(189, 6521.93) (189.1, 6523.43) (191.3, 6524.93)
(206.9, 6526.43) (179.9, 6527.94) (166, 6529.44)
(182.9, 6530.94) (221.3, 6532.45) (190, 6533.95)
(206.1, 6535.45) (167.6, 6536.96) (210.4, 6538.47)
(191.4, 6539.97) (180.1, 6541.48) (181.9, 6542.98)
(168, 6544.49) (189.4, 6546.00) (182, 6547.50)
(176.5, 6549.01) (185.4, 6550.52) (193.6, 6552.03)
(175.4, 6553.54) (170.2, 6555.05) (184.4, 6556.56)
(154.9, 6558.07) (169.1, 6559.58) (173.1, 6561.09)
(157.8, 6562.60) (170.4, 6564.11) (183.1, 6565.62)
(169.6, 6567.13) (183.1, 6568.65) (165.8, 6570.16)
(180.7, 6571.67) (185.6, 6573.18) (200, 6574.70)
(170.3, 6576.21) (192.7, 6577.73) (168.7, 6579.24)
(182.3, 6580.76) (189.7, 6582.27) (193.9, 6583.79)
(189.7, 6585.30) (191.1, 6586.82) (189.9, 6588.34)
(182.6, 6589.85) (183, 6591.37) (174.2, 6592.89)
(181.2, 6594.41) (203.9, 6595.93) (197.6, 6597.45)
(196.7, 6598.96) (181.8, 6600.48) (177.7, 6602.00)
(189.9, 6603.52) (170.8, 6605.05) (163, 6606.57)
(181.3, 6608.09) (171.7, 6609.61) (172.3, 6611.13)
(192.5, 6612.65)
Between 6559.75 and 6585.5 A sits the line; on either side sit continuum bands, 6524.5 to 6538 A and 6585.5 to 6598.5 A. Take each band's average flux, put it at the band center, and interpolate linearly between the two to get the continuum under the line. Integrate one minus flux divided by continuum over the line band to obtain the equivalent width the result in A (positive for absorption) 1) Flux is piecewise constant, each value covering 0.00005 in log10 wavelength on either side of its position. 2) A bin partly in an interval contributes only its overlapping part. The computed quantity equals 1.3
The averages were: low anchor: 191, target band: 179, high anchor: 188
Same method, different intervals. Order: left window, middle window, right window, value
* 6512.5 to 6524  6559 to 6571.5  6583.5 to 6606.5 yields 0.9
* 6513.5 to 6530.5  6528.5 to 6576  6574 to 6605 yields 1.3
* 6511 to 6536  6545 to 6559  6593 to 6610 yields 0.6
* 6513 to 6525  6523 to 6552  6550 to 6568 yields -1.2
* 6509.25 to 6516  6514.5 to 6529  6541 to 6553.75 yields 0.0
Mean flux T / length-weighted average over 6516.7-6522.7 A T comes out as 183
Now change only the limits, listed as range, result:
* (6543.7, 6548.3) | 180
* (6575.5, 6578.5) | 182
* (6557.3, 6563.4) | 164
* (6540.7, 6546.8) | 180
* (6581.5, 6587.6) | 191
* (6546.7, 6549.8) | 180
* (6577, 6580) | 181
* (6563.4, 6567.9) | 174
